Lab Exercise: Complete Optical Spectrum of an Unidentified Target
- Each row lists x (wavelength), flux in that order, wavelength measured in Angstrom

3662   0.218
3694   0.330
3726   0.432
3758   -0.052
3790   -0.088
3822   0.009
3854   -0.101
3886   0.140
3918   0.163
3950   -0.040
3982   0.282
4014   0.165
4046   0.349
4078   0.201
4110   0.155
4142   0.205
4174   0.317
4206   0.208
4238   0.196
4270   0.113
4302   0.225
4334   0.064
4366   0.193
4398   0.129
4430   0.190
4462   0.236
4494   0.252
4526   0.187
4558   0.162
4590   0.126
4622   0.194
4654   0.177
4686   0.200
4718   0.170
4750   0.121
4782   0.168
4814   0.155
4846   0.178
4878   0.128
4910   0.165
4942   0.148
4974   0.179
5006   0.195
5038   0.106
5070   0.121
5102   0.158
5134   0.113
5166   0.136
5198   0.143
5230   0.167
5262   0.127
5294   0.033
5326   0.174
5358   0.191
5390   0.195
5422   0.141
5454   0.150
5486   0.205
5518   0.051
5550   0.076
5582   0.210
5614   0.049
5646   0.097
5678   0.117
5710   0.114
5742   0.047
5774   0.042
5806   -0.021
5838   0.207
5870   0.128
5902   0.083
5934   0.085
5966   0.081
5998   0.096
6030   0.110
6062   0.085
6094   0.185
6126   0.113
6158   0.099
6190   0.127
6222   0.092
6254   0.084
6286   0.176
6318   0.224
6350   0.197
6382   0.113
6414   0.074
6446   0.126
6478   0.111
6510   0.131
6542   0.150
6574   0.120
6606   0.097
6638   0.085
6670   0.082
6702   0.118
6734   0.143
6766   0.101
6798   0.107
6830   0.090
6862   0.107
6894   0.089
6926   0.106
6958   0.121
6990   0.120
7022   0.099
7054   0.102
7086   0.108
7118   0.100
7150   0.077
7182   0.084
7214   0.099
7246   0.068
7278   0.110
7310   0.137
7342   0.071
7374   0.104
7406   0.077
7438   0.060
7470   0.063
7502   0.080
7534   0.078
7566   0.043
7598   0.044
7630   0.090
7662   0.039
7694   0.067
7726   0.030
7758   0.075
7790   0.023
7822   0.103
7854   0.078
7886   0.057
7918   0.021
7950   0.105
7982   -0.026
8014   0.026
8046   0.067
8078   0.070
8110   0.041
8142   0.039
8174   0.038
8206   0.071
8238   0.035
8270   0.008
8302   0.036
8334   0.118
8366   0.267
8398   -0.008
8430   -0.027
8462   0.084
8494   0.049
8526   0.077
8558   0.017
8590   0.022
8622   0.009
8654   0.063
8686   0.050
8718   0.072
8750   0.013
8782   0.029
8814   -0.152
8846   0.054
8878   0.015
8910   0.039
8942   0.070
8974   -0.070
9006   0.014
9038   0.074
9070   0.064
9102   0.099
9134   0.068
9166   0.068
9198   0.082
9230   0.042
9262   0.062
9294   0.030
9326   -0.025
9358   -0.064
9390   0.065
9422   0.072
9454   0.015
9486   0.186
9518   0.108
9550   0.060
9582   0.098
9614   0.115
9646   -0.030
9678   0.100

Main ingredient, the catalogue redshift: 1.24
